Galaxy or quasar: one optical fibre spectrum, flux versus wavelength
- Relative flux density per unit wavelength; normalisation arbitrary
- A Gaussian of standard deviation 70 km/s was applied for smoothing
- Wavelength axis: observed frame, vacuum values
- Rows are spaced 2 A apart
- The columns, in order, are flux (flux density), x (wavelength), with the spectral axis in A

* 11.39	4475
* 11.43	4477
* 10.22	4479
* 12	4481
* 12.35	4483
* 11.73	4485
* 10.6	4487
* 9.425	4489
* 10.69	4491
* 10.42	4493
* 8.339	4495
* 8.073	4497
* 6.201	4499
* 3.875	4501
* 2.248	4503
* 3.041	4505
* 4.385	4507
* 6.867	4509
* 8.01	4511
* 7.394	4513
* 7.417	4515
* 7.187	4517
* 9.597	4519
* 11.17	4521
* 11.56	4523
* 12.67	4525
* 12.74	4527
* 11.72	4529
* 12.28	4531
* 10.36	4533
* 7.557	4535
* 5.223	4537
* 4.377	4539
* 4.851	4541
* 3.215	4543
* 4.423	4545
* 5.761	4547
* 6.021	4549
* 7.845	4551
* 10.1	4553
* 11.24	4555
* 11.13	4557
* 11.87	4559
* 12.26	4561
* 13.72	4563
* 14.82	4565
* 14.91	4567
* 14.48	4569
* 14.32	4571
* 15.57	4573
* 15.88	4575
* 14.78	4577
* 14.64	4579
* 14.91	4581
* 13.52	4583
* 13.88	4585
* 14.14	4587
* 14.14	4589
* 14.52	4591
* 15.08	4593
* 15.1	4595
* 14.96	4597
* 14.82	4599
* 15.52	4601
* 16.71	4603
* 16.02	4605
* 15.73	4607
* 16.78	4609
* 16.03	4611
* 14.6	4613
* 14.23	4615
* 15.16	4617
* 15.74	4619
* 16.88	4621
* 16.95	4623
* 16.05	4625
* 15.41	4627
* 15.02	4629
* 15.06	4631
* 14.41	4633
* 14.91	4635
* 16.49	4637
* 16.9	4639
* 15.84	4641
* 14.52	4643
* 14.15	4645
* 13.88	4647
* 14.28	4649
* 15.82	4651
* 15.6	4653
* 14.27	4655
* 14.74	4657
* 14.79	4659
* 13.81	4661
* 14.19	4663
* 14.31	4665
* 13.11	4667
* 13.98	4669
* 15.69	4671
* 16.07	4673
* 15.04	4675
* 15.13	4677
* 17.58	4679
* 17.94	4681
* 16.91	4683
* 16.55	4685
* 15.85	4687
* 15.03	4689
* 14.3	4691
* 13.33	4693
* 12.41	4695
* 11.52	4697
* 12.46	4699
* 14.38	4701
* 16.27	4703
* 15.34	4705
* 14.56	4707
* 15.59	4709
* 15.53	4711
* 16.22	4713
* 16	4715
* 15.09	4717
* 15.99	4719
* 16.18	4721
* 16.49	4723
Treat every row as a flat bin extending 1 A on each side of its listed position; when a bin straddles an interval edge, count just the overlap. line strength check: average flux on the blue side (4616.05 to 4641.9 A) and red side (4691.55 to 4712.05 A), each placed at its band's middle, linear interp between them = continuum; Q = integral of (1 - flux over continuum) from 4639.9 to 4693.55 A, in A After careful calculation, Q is -0.6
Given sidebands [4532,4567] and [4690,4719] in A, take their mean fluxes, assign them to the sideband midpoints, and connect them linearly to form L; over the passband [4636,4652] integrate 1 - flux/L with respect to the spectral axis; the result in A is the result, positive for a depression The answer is -3.89 A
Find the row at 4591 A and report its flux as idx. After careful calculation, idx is 14.52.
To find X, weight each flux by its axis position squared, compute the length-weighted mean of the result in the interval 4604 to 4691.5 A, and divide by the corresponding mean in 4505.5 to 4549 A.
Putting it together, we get 2.0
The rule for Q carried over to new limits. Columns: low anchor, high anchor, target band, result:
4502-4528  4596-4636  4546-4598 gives -2.9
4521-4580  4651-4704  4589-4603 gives -3.3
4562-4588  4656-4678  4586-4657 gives -3.4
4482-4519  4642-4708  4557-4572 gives -4.7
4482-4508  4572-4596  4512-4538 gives 0.9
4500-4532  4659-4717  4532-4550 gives 6.7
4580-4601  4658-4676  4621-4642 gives -1.7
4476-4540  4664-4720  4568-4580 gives -4.2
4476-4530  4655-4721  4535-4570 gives 5.0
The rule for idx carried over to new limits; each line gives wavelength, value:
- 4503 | 2.248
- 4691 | 14.3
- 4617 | 15.16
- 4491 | 10.69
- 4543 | 3.215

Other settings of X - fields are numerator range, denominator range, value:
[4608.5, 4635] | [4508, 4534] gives 1.63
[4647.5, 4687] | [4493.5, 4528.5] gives 2.09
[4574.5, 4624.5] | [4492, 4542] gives 2.00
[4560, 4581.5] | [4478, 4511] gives 1.85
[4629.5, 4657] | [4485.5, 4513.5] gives 2.23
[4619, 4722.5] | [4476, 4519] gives 1.99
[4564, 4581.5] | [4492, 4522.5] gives 2.19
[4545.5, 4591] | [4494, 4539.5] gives 1.63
